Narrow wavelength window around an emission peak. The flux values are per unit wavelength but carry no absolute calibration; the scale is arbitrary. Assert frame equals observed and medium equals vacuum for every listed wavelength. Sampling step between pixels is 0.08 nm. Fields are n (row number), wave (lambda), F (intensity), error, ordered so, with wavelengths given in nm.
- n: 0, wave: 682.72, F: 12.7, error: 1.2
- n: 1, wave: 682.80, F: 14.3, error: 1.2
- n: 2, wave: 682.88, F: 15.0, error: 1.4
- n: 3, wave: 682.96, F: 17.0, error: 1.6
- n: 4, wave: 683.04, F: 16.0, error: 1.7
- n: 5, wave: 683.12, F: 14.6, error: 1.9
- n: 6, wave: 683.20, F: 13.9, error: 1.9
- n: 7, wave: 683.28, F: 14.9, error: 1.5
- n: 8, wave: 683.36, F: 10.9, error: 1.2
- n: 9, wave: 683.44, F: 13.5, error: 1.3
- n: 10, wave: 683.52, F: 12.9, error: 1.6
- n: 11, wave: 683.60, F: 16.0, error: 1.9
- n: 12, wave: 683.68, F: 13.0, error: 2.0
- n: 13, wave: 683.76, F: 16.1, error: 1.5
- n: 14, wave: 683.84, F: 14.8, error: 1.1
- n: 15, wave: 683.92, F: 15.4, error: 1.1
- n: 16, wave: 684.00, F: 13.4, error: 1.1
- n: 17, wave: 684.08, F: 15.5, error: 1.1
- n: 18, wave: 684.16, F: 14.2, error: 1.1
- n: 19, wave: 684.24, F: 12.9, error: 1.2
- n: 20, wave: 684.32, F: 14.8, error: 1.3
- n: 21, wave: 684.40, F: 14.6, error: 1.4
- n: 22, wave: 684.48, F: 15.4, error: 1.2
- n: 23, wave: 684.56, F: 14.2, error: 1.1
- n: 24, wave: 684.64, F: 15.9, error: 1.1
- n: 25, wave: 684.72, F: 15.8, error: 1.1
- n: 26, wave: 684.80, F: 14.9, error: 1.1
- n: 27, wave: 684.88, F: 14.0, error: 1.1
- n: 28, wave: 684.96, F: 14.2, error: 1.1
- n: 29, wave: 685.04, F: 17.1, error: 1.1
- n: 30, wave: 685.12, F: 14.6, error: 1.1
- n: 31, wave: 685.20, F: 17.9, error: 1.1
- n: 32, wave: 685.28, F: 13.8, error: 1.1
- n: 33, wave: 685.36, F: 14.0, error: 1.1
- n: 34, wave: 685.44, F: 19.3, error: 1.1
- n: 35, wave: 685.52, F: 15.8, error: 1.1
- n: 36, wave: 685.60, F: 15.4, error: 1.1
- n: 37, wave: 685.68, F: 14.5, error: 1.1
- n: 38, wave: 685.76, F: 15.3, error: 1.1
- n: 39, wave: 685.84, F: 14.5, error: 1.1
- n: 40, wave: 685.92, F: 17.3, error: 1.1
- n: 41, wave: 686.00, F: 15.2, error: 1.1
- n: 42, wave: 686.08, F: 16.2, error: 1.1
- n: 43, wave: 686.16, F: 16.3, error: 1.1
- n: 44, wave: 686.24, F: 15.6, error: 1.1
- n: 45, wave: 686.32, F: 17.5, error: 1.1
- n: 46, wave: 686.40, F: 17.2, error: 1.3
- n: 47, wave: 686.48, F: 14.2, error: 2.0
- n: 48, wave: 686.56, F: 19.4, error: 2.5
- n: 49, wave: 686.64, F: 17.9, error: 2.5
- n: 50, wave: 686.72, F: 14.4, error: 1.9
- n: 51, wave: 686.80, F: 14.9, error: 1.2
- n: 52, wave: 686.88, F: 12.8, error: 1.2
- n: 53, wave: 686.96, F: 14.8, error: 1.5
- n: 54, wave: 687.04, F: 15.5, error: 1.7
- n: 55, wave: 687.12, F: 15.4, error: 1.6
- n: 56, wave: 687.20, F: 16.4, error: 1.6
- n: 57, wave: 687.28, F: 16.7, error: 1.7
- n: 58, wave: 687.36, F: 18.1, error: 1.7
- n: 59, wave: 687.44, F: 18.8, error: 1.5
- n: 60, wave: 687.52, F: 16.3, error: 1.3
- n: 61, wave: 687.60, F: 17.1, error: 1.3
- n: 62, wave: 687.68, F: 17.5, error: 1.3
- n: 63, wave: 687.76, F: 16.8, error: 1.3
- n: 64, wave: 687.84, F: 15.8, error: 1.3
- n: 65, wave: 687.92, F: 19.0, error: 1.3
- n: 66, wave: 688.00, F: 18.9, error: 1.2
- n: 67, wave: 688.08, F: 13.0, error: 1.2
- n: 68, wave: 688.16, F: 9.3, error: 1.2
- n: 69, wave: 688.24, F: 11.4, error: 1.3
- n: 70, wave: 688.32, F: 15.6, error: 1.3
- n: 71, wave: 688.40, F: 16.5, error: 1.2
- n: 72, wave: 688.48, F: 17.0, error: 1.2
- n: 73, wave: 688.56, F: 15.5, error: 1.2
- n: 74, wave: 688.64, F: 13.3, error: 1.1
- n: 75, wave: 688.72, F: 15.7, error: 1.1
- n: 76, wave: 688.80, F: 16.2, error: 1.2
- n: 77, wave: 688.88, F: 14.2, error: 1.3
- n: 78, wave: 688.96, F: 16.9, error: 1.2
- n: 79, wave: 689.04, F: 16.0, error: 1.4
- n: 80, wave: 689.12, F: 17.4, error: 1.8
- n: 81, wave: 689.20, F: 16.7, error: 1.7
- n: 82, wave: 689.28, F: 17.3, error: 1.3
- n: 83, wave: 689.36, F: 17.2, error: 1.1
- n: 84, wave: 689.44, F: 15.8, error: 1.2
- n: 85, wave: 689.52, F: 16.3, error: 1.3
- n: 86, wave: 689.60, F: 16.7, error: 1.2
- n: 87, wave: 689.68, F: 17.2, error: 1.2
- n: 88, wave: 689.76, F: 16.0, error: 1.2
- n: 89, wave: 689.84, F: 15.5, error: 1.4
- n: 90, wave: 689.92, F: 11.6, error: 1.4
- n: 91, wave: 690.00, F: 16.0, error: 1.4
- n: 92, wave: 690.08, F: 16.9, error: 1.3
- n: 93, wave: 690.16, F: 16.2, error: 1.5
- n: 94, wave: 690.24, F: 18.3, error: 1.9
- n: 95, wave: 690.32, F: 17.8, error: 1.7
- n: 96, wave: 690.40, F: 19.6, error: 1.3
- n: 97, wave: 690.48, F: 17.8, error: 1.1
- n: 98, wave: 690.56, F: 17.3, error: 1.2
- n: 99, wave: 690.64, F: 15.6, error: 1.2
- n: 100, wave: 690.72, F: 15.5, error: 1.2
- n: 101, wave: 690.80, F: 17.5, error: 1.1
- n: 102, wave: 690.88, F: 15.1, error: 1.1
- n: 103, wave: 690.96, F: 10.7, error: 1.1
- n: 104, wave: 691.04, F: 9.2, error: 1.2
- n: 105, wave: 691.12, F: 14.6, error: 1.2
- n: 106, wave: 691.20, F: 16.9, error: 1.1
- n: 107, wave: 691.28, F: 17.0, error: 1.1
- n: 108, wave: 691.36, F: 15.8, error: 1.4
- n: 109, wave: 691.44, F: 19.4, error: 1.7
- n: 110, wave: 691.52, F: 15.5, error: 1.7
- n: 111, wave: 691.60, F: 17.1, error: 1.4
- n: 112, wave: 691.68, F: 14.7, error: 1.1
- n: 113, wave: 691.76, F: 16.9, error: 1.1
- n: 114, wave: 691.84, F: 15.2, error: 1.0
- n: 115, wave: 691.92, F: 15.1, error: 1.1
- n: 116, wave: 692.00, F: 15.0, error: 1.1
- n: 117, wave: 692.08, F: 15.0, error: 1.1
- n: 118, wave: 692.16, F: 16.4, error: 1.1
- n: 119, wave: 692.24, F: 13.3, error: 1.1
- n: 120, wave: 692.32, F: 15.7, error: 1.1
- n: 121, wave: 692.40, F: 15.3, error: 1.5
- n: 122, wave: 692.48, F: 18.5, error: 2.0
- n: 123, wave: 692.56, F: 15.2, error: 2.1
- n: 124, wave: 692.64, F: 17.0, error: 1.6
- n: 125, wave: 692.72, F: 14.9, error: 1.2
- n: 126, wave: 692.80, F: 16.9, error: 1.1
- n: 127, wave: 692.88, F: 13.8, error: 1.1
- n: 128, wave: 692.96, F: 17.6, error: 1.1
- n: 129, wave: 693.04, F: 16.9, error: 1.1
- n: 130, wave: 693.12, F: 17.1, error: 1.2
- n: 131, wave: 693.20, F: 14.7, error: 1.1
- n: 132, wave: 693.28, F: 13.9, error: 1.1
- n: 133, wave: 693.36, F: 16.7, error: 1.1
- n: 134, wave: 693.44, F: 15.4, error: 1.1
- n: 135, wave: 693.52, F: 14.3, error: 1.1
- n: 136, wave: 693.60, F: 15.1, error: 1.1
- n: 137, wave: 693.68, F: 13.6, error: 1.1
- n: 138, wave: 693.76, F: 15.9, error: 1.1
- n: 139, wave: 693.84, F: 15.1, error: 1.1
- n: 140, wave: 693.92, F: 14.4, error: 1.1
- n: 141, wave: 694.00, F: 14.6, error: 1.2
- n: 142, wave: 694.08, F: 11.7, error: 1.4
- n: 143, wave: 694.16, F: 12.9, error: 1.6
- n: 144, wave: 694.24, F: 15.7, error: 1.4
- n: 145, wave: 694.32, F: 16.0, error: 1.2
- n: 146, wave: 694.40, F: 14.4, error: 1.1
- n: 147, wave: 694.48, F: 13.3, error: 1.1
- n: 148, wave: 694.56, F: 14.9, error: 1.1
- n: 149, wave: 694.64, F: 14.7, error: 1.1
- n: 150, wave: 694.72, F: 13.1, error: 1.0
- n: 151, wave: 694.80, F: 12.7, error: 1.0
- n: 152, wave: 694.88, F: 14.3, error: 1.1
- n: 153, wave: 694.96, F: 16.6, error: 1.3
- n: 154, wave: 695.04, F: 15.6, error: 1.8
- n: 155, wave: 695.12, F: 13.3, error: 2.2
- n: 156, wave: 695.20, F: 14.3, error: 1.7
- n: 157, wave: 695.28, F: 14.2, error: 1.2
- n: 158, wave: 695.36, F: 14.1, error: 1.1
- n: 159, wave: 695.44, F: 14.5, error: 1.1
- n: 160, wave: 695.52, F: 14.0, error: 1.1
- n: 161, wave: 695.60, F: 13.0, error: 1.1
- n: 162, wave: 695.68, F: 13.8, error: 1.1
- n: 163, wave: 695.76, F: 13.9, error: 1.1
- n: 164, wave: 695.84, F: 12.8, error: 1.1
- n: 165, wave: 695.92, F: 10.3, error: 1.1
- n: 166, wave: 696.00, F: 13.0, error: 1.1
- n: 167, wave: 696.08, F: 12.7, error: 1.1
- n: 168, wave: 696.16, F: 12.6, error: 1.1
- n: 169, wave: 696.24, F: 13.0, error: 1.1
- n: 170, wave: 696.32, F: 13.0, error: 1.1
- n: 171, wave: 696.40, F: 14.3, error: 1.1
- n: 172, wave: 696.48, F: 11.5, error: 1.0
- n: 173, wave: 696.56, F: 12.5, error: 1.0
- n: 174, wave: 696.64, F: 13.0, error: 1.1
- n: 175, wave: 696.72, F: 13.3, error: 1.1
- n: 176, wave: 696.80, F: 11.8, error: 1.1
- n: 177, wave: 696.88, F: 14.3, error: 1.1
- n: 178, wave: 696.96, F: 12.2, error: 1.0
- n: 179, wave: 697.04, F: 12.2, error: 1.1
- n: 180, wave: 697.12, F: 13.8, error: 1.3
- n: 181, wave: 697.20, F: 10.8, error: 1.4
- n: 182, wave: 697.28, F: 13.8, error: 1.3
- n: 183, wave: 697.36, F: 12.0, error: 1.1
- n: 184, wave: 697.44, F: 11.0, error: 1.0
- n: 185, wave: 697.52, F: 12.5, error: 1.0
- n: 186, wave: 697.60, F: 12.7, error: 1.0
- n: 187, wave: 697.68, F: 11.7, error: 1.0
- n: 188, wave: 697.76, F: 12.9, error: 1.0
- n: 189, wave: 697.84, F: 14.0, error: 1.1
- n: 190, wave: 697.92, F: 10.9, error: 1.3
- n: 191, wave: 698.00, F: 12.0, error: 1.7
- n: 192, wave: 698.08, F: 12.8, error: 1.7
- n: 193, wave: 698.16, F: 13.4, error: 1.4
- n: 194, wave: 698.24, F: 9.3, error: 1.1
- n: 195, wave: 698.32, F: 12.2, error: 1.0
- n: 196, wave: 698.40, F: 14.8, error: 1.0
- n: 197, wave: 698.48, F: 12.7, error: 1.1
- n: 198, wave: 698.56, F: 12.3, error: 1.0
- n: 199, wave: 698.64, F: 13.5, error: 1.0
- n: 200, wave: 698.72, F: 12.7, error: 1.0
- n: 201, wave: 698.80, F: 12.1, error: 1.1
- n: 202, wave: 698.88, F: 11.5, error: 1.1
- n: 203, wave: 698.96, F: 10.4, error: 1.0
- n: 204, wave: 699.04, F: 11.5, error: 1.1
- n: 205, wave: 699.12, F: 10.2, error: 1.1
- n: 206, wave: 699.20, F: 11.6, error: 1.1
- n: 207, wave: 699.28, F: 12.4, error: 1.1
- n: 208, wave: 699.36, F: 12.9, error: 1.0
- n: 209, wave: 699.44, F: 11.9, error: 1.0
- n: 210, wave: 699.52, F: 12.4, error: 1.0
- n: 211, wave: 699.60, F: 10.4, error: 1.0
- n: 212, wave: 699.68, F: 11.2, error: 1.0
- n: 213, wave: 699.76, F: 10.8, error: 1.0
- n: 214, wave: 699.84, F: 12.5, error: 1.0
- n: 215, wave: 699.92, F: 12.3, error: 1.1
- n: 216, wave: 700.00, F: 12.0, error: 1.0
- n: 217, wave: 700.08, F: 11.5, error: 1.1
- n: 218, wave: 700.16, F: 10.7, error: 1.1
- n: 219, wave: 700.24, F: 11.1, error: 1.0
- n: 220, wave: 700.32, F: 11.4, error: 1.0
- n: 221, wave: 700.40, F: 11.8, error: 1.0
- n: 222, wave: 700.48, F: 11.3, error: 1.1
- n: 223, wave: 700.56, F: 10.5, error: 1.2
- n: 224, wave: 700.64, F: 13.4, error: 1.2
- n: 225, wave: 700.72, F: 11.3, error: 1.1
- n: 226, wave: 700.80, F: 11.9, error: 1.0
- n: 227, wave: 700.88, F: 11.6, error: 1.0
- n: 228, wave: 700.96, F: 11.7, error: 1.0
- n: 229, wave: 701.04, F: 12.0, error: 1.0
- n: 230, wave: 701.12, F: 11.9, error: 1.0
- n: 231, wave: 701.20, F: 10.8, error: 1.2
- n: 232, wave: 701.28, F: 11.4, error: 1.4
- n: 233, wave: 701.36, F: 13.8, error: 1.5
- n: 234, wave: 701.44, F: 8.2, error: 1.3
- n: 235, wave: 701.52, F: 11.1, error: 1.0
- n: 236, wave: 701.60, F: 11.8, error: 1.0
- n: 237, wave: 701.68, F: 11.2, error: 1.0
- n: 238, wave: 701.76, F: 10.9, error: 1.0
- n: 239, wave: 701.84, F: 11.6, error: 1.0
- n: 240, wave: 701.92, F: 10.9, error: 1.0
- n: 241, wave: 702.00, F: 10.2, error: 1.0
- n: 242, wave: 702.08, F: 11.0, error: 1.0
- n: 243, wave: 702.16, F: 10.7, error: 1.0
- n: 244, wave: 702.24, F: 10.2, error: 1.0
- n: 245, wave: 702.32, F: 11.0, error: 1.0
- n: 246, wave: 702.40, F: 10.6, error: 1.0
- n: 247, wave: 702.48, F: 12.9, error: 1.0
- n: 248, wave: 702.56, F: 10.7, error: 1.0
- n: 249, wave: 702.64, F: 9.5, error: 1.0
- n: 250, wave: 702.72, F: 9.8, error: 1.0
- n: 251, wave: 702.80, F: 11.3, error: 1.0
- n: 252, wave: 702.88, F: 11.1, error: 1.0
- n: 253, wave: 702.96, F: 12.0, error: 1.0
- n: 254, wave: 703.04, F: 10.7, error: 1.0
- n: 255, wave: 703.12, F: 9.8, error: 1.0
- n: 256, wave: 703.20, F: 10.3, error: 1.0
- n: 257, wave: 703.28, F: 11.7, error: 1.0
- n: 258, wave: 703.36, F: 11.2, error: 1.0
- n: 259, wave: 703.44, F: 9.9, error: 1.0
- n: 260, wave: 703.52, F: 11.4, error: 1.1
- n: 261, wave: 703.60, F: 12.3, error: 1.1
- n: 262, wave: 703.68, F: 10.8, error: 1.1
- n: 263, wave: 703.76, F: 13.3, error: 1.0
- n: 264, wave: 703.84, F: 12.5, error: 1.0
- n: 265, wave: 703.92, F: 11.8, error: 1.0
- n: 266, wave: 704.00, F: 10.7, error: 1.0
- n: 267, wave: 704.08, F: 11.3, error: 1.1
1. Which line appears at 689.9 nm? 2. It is C III] 1909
